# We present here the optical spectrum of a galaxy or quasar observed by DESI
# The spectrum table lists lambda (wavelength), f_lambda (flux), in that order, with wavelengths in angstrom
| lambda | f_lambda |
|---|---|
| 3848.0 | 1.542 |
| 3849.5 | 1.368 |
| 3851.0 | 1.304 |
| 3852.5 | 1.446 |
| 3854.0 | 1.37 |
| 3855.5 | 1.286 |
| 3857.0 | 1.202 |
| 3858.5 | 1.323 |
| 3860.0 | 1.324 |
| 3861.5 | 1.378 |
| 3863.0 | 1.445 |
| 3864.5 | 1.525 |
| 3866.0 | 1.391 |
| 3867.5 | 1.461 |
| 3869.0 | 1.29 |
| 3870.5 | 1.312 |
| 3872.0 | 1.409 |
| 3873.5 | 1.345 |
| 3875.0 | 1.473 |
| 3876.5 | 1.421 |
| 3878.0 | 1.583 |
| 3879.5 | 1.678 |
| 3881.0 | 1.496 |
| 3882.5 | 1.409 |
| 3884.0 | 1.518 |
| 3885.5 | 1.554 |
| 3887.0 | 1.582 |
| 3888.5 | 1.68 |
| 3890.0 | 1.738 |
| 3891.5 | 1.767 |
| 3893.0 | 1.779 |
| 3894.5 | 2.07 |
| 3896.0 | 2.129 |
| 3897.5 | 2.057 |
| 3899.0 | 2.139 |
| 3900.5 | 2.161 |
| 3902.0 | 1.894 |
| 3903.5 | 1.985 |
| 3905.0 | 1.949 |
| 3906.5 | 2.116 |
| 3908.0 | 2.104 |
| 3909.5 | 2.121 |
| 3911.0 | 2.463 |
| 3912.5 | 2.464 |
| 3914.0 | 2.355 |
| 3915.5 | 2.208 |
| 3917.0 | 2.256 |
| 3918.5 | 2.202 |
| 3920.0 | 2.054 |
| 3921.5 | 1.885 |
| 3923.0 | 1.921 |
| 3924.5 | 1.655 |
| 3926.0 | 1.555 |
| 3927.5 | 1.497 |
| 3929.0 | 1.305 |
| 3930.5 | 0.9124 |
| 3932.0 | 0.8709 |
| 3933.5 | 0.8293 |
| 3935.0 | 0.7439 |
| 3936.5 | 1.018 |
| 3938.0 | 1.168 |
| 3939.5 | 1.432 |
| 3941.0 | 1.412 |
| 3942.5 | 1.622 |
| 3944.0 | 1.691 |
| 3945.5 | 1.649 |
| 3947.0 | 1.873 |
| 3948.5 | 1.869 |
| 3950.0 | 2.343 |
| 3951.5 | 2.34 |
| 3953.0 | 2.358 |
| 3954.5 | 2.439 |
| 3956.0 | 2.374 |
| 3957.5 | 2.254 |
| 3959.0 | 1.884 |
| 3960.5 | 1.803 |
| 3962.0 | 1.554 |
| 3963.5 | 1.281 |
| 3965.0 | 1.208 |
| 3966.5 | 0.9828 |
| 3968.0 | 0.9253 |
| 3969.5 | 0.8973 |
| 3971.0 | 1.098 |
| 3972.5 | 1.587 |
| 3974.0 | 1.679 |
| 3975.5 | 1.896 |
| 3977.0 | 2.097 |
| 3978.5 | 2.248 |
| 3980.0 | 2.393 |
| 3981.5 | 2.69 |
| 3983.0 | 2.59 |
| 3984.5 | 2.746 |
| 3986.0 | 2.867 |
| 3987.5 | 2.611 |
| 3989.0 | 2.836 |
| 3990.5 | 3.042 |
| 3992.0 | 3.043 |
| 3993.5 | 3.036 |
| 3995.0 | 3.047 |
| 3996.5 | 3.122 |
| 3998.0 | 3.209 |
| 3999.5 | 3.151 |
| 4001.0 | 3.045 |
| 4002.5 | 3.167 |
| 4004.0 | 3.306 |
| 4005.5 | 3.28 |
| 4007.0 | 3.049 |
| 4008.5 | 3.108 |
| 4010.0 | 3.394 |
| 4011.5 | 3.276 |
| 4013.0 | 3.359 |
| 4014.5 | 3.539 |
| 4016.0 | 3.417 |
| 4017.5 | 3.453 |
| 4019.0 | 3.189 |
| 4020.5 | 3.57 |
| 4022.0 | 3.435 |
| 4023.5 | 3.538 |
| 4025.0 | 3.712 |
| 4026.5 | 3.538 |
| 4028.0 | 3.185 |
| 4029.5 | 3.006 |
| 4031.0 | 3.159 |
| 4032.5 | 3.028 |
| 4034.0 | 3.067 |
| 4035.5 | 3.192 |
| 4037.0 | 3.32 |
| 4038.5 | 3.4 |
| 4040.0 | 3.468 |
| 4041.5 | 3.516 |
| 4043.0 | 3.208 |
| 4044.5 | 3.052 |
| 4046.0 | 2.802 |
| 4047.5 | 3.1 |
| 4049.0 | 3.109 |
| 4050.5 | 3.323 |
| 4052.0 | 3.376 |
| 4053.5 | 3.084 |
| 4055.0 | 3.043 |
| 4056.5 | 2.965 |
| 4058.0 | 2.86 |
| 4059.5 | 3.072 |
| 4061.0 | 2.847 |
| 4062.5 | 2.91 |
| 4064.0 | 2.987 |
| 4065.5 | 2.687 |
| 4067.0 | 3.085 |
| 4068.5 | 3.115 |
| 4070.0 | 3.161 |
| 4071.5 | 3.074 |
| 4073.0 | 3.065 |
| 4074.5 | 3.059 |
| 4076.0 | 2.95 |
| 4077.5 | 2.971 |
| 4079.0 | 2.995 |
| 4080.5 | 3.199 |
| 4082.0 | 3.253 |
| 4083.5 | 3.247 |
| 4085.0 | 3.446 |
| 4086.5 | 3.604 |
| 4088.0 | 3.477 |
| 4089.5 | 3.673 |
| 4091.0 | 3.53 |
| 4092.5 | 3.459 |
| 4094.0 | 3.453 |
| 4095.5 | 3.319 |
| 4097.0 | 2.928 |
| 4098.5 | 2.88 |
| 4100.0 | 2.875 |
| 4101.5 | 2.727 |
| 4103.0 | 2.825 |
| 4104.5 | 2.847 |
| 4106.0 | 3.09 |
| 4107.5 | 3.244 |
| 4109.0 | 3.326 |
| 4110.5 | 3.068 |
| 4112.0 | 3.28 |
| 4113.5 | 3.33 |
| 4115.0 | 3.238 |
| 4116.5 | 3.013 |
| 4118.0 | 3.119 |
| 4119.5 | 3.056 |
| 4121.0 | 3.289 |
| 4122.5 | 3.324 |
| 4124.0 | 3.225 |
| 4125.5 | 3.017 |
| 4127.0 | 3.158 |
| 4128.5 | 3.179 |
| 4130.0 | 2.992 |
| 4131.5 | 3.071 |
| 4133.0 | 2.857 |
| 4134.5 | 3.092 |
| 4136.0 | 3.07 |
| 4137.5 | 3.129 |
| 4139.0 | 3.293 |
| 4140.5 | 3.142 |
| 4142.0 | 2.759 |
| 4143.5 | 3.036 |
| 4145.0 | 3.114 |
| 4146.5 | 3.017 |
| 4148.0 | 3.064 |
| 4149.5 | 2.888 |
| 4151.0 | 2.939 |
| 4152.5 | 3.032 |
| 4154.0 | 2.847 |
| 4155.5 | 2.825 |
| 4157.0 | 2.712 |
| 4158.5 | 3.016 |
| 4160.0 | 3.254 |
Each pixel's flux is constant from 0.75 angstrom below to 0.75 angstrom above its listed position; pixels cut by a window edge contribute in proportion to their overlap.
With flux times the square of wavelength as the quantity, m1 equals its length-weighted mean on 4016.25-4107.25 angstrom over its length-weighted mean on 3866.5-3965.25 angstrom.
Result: 2.0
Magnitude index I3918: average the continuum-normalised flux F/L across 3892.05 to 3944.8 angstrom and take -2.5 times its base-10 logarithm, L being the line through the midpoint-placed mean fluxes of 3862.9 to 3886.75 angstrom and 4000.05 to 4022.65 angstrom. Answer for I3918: 0.127 mag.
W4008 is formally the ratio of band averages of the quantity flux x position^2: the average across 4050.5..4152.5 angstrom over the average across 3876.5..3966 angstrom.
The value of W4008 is 1.91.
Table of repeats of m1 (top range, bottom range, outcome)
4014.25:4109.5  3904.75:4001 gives 1.69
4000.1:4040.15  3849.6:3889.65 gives 2.49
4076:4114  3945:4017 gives 1.38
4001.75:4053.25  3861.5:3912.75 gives 2.02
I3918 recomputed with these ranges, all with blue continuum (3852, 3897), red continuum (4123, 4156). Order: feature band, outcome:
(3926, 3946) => 0.44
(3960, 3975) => 0.49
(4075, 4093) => -0.21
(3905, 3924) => -0.23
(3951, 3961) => -0.12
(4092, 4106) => -0.08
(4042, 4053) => -0.25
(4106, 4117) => -0.12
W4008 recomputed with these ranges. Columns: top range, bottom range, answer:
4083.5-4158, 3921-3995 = 1.82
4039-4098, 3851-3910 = 2.13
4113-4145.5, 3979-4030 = 1.05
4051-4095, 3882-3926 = 1.75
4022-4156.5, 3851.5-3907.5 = 2.15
